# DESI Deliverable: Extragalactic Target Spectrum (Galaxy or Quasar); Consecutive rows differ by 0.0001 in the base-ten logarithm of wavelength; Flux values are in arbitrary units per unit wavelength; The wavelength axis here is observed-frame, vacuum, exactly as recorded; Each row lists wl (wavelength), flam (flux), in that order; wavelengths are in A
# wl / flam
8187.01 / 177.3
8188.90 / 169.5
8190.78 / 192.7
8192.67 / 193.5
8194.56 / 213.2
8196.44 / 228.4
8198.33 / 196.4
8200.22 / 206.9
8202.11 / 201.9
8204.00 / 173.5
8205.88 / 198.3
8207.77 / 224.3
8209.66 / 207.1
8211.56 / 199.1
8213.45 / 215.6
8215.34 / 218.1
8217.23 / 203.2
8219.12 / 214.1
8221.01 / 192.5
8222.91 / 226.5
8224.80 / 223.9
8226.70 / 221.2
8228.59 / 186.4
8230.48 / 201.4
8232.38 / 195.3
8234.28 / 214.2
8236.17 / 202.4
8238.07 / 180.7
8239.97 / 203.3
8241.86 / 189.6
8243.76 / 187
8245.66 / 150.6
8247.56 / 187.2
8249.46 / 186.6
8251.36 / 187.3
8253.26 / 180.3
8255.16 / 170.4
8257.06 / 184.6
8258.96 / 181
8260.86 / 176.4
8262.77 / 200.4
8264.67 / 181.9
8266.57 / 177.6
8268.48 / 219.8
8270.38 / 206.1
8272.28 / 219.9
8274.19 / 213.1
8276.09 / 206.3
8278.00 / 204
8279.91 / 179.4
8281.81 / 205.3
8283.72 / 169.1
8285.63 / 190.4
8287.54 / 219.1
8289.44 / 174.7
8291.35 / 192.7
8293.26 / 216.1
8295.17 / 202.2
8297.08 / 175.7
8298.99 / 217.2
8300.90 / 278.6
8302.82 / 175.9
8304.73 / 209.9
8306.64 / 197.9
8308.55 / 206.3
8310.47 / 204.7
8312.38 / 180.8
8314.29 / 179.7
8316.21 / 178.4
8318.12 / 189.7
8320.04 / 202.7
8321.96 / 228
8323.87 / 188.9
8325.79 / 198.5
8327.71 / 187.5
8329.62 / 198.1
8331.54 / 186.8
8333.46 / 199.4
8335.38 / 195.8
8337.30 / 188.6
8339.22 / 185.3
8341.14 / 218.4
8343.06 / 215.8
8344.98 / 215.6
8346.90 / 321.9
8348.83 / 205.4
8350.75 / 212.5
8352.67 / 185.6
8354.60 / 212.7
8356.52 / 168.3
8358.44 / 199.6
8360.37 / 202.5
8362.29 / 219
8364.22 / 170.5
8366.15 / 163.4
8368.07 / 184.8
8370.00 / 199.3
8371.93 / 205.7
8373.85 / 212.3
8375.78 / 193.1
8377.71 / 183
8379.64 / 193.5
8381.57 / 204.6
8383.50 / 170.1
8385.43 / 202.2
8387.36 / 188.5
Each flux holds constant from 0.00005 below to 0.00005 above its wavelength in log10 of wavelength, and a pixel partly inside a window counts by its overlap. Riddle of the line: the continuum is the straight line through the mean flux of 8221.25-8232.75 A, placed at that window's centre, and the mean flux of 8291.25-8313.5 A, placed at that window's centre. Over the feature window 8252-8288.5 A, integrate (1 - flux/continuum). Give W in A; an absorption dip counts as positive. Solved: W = 2.25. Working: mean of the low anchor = 209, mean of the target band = 194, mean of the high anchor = 205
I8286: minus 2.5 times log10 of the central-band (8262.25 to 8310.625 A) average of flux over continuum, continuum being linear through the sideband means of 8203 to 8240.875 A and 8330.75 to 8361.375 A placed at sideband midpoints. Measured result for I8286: 0.02 mag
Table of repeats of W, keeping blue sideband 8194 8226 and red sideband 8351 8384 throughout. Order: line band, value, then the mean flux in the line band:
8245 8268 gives 2.5 A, 182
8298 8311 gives -0.9 A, 213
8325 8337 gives 0.2 A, 194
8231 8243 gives 0.5 A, 197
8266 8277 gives -0.3 A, 208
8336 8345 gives -0.4 A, 203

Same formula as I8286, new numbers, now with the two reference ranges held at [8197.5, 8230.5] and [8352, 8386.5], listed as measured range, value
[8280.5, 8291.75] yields 0.05 mag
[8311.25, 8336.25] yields 0.02 mag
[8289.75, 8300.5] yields -0.02 mag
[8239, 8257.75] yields 0.12 mag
